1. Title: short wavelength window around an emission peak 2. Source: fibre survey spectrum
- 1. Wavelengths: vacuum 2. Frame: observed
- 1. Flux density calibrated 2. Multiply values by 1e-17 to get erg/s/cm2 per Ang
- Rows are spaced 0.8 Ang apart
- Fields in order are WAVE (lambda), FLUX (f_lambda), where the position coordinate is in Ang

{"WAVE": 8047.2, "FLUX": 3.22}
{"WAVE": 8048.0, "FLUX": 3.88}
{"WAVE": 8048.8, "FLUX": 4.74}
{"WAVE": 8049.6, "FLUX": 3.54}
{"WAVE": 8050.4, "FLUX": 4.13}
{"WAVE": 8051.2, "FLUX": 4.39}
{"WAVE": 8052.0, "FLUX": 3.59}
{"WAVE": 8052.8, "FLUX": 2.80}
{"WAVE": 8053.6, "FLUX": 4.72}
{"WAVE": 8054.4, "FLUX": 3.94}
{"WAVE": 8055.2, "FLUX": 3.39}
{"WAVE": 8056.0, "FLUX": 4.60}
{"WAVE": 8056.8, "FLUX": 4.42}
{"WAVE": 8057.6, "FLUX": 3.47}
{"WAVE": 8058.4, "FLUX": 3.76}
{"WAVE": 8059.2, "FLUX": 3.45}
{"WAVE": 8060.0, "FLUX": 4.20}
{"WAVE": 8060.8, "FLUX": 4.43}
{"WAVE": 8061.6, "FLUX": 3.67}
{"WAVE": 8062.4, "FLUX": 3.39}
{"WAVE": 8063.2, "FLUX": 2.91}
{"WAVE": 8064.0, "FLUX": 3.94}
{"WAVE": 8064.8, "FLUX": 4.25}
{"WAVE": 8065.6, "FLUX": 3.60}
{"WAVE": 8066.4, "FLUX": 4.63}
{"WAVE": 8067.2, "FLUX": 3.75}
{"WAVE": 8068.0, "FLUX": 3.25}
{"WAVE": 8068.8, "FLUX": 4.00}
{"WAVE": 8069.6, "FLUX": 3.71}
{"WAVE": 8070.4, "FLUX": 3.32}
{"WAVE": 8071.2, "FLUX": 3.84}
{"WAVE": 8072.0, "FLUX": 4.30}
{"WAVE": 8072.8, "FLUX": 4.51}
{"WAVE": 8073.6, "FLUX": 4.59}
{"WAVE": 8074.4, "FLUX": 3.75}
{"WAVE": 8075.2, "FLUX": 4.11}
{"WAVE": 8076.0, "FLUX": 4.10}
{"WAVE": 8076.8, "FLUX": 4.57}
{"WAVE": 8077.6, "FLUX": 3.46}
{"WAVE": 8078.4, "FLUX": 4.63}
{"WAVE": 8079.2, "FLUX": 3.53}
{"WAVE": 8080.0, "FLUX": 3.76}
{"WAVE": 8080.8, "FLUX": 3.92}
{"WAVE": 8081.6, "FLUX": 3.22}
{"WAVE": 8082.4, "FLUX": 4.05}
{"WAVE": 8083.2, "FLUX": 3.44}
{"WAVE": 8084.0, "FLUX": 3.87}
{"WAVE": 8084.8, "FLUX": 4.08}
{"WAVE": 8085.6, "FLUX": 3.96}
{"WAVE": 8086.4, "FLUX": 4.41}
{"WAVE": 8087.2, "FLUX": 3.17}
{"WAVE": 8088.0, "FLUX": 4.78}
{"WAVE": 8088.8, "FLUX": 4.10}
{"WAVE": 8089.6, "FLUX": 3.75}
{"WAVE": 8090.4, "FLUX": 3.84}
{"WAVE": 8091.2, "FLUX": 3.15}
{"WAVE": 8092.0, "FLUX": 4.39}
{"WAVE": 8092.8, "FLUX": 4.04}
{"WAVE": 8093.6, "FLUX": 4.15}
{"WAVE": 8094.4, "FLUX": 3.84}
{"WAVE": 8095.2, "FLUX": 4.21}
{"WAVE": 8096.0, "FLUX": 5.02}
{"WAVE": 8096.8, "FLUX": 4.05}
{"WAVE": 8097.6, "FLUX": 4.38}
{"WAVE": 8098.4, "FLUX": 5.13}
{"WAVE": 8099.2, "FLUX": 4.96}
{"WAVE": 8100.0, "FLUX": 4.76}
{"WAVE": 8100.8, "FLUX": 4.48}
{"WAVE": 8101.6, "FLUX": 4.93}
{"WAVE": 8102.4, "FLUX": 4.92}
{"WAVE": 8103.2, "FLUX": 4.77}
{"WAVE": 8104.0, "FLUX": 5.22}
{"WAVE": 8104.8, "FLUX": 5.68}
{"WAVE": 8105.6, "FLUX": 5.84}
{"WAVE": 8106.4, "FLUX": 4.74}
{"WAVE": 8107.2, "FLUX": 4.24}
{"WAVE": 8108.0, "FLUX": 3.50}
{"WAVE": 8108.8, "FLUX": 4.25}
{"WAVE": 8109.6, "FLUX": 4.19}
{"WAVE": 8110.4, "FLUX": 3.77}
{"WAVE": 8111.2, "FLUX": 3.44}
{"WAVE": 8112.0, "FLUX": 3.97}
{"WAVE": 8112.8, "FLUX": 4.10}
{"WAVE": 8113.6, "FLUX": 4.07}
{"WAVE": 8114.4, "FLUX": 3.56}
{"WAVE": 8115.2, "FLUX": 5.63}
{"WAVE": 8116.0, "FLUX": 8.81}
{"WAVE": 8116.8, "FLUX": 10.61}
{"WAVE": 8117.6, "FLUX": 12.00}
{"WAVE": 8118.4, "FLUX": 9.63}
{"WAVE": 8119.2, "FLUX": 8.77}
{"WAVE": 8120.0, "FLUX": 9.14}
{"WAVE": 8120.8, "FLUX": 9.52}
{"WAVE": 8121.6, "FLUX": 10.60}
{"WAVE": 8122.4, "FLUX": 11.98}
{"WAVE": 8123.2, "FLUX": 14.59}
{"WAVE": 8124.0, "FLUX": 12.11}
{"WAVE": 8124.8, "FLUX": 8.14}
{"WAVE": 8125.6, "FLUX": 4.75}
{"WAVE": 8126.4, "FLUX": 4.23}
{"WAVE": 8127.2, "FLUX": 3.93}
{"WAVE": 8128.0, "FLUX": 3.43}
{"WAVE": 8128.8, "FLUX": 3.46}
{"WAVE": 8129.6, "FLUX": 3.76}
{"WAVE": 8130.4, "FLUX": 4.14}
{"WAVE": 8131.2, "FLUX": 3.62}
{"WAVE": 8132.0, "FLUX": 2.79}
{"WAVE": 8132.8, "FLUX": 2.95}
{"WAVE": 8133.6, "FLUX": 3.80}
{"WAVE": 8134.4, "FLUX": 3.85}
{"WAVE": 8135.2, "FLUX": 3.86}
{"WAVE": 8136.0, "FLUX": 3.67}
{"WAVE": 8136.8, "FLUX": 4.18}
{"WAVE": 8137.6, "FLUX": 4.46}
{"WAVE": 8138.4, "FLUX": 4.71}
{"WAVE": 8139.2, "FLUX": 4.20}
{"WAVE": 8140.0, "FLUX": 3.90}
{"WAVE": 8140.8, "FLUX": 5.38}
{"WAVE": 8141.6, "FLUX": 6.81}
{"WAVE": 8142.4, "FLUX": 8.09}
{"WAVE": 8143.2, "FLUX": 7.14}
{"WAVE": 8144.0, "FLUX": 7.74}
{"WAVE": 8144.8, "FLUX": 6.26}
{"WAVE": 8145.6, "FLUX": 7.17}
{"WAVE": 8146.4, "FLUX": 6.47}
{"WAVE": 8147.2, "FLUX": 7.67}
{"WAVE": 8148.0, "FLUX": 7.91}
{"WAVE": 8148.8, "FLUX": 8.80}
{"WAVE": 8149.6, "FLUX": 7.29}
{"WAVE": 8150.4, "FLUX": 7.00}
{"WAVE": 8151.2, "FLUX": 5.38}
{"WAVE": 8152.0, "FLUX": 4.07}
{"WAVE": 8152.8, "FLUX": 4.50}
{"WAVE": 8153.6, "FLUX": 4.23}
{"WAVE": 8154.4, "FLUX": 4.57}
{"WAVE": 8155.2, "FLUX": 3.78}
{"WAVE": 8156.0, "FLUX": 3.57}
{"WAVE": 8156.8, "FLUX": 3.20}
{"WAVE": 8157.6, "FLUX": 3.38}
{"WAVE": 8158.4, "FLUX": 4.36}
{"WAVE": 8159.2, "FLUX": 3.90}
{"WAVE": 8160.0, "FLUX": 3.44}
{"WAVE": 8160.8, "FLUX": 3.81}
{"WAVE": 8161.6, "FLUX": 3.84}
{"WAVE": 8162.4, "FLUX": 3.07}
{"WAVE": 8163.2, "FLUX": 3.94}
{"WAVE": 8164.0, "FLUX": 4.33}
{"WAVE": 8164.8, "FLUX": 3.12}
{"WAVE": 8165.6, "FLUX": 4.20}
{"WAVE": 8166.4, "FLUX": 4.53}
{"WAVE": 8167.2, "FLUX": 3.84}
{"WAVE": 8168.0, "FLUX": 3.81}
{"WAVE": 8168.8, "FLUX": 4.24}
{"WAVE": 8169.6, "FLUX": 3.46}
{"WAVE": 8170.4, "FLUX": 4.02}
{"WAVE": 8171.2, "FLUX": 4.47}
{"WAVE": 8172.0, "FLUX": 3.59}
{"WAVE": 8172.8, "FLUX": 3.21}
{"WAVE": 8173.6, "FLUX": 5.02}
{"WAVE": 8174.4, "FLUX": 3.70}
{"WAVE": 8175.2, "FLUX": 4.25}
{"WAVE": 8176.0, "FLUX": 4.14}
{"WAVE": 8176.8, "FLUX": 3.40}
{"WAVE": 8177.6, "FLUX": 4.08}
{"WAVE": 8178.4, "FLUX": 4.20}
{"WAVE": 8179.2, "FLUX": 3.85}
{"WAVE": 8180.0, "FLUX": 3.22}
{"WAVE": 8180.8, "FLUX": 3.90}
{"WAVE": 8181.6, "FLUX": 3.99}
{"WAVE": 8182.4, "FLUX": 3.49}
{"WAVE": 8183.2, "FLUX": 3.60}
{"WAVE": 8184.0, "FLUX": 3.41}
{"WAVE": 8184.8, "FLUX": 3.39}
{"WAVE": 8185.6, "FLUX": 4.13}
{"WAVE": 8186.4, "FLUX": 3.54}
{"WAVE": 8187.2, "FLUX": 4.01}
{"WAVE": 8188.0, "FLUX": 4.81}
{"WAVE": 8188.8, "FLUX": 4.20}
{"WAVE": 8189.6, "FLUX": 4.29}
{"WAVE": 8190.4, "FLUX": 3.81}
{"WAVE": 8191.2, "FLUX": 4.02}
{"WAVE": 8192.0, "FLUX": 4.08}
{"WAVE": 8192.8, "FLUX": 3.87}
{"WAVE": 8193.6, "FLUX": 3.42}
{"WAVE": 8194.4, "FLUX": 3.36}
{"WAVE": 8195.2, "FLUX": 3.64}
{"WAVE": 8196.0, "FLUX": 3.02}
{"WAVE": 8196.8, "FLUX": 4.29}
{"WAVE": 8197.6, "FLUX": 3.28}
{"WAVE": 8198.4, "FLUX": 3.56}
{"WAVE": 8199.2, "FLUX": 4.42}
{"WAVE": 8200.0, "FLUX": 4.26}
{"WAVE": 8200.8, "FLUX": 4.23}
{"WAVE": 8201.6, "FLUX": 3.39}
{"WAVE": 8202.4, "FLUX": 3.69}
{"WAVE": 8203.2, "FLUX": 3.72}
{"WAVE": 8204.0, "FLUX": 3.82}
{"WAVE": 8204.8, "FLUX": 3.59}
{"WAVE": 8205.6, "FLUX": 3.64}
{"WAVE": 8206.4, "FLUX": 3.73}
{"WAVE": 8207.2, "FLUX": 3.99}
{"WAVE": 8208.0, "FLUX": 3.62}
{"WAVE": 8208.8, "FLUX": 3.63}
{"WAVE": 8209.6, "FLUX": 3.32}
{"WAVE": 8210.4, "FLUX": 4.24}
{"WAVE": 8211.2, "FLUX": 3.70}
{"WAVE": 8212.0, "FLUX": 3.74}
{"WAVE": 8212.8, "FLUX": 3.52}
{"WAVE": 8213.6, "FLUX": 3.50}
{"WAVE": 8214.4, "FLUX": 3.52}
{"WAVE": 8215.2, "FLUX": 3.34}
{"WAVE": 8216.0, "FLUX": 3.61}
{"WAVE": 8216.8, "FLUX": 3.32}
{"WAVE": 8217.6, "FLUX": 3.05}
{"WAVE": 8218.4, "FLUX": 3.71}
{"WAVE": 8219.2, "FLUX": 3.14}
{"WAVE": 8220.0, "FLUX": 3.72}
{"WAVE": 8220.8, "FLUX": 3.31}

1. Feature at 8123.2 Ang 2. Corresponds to H-alpha 6563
